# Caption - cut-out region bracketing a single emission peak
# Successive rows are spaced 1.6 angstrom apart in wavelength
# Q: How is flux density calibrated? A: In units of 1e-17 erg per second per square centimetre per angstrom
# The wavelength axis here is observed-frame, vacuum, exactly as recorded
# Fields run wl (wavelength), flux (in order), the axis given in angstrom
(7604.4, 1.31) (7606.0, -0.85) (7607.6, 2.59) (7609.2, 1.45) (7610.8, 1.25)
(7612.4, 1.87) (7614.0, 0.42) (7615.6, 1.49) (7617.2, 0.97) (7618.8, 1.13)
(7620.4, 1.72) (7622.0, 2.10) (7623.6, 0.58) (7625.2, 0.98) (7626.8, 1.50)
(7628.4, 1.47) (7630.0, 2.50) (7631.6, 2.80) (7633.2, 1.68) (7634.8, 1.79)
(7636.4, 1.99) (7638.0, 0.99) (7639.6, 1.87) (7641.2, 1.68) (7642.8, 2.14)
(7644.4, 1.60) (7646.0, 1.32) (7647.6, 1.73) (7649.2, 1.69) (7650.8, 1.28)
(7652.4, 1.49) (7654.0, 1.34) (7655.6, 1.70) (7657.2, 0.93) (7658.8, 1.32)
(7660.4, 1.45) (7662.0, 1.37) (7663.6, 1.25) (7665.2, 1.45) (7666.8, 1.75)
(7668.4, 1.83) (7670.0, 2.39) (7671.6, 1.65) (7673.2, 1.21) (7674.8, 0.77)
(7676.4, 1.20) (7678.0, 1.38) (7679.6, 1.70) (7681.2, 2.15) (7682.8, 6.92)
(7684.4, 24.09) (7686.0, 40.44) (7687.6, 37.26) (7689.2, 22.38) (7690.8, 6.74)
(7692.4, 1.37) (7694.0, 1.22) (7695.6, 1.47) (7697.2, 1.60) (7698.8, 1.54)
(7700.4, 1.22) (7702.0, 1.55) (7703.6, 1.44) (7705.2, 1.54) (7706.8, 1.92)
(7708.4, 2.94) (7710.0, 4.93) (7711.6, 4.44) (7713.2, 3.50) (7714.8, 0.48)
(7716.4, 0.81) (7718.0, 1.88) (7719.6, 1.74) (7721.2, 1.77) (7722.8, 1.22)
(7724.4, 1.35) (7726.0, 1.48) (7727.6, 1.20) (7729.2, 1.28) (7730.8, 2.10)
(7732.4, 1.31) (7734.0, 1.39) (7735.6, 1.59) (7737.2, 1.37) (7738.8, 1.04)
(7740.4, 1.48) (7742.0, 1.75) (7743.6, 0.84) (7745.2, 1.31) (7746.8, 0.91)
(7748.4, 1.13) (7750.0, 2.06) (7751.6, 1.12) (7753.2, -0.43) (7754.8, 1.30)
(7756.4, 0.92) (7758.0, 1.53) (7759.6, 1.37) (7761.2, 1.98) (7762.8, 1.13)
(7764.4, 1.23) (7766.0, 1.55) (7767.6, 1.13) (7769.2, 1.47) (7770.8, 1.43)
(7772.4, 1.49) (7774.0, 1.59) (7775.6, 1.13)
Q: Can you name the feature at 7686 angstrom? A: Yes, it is H-alpha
